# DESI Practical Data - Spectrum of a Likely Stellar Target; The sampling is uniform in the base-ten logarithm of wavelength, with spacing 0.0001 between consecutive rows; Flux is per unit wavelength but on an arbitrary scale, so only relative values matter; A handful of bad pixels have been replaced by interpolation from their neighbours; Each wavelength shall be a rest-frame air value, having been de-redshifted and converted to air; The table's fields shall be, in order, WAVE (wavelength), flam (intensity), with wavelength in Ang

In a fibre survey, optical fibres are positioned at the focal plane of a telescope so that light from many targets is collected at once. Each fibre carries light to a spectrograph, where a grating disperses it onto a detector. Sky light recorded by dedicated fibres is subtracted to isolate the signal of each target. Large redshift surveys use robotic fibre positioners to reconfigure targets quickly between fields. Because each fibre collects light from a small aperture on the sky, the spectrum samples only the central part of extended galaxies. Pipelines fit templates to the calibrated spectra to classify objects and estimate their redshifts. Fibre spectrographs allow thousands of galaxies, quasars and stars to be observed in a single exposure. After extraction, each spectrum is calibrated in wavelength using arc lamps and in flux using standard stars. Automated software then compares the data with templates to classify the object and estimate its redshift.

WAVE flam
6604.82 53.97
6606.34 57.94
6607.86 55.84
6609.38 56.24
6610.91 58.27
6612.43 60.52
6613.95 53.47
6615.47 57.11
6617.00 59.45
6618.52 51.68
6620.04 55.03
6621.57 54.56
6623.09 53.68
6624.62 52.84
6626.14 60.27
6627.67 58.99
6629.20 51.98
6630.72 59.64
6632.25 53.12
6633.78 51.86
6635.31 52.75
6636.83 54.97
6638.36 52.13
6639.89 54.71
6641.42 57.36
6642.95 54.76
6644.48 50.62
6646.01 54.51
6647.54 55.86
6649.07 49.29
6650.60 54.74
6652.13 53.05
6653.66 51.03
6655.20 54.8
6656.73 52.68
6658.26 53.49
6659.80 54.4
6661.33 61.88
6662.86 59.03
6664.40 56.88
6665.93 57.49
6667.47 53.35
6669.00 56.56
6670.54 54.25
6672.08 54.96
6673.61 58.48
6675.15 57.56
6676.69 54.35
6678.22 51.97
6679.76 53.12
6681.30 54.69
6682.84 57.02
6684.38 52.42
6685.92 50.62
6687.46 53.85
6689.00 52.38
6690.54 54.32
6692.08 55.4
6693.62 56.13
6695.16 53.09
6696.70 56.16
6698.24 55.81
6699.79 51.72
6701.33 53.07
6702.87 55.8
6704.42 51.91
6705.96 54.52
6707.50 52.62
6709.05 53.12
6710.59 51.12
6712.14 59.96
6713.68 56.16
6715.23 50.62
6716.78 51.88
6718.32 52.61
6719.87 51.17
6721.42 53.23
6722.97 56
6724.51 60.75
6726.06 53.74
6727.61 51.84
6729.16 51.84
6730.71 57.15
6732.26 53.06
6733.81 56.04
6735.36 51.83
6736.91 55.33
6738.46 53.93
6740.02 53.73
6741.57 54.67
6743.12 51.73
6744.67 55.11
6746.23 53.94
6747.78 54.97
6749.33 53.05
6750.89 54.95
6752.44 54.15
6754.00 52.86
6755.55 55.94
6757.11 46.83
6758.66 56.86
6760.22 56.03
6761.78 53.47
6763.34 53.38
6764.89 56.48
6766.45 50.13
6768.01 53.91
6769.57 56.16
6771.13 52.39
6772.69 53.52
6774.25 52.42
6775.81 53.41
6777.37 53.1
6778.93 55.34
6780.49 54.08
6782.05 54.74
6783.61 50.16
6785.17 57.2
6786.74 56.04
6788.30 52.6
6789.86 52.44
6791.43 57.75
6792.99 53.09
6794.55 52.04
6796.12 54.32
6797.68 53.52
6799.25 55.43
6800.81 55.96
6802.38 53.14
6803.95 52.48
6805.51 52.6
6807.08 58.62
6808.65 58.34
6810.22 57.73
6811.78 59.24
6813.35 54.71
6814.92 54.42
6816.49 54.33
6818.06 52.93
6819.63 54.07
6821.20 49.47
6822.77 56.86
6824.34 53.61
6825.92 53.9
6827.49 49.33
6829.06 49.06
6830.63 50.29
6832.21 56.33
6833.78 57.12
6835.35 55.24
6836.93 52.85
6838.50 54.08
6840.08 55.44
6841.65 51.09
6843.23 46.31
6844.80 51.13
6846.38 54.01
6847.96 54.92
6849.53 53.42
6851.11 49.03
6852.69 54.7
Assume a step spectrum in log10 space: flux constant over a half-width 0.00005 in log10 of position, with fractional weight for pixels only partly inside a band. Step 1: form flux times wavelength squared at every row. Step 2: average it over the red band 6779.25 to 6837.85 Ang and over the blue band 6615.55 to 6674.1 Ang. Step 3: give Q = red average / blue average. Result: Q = 1.04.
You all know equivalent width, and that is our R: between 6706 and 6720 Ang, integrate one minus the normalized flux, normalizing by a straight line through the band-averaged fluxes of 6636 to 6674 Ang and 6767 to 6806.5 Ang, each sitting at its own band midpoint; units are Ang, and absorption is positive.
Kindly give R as 0.3 Ang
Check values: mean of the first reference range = 54.8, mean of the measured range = 53.4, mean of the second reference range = 53.9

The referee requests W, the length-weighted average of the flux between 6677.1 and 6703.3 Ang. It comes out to 54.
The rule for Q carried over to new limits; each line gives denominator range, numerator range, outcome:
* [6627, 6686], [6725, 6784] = 1.01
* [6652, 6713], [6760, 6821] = 1.03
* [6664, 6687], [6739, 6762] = 1.00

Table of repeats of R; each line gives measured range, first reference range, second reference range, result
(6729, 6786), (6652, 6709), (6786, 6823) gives 0.8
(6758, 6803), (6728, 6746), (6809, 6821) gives 0.4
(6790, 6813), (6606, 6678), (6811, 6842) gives -0.5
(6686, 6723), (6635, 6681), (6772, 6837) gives 0.5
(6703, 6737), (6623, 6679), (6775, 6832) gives 0.4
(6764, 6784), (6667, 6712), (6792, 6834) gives 0.2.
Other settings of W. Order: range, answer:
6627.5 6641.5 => 54.4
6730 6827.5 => 54.2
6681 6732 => 54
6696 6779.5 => 53.9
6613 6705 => 54.7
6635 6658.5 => 53.6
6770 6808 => 54.1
